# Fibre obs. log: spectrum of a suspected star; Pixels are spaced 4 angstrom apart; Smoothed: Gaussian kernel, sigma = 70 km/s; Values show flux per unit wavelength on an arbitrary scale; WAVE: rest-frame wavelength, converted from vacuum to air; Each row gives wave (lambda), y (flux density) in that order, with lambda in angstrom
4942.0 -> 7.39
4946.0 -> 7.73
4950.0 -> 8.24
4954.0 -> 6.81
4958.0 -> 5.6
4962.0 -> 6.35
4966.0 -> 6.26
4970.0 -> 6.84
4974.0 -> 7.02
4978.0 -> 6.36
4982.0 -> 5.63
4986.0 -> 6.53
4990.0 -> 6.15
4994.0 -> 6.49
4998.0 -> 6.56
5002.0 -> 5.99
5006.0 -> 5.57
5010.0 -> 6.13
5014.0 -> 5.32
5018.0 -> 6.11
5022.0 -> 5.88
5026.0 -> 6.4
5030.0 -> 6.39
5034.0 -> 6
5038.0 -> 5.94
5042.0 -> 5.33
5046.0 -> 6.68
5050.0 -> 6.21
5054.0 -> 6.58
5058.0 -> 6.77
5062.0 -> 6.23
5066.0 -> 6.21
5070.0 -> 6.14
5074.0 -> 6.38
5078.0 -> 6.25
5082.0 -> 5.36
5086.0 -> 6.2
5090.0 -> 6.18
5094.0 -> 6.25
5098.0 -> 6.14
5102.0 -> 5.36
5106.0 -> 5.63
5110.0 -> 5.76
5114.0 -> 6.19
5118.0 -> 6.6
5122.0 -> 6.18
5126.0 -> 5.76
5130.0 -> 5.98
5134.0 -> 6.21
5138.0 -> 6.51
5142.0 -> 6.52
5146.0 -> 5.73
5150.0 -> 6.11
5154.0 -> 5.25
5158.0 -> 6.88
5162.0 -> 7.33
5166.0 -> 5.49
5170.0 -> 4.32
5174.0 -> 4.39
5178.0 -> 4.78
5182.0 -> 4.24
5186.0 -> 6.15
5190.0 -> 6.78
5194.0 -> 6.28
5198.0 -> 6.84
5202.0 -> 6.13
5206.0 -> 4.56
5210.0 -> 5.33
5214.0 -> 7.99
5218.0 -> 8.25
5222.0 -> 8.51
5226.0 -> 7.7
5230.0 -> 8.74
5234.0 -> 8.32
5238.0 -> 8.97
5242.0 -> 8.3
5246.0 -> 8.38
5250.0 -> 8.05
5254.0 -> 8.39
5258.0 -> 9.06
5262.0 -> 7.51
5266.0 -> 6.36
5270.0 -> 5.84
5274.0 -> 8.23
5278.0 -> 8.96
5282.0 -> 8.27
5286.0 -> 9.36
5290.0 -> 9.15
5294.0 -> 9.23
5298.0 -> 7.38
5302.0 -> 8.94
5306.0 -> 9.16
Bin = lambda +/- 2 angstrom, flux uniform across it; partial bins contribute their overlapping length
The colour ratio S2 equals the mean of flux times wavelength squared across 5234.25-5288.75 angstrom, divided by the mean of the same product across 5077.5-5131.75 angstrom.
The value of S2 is 1.45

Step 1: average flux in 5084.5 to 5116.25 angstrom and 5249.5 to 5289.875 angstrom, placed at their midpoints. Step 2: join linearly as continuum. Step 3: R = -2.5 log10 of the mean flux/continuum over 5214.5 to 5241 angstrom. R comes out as -0.12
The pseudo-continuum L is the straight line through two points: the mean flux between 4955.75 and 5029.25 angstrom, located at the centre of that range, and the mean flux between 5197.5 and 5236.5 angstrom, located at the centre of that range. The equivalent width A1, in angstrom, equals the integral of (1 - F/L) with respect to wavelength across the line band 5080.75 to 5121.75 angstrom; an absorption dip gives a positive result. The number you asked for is 4.4 angstrom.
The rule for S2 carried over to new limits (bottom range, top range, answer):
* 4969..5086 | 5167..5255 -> 1.19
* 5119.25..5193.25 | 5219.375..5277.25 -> 1.43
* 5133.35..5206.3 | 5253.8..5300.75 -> 1.46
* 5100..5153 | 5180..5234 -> 1.16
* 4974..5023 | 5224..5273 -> 1.44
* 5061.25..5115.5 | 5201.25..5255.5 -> 1.36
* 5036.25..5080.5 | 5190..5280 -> 1.30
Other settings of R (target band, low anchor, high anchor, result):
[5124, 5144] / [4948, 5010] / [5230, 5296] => 0.20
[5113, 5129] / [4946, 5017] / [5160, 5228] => 0.01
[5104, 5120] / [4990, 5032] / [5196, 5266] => 0.13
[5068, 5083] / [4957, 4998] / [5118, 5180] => 0.00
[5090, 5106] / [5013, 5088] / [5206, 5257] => 0.12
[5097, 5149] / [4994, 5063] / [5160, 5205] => -0.03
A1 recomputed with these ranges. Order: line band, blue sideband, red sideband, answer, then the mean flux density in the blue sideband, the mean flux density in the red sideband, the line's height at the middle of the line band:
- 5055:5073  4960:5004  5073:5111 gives -0.9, 6.38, 5.94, 6.06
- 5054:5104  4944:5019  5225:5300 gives 6.4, 6.41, 8.23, 7.04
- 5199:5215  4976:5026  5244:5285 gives 3.4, 6.07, 7.94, 7.53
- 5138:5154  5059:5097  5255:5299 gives 1.8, 6.15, 8.15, 6.83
